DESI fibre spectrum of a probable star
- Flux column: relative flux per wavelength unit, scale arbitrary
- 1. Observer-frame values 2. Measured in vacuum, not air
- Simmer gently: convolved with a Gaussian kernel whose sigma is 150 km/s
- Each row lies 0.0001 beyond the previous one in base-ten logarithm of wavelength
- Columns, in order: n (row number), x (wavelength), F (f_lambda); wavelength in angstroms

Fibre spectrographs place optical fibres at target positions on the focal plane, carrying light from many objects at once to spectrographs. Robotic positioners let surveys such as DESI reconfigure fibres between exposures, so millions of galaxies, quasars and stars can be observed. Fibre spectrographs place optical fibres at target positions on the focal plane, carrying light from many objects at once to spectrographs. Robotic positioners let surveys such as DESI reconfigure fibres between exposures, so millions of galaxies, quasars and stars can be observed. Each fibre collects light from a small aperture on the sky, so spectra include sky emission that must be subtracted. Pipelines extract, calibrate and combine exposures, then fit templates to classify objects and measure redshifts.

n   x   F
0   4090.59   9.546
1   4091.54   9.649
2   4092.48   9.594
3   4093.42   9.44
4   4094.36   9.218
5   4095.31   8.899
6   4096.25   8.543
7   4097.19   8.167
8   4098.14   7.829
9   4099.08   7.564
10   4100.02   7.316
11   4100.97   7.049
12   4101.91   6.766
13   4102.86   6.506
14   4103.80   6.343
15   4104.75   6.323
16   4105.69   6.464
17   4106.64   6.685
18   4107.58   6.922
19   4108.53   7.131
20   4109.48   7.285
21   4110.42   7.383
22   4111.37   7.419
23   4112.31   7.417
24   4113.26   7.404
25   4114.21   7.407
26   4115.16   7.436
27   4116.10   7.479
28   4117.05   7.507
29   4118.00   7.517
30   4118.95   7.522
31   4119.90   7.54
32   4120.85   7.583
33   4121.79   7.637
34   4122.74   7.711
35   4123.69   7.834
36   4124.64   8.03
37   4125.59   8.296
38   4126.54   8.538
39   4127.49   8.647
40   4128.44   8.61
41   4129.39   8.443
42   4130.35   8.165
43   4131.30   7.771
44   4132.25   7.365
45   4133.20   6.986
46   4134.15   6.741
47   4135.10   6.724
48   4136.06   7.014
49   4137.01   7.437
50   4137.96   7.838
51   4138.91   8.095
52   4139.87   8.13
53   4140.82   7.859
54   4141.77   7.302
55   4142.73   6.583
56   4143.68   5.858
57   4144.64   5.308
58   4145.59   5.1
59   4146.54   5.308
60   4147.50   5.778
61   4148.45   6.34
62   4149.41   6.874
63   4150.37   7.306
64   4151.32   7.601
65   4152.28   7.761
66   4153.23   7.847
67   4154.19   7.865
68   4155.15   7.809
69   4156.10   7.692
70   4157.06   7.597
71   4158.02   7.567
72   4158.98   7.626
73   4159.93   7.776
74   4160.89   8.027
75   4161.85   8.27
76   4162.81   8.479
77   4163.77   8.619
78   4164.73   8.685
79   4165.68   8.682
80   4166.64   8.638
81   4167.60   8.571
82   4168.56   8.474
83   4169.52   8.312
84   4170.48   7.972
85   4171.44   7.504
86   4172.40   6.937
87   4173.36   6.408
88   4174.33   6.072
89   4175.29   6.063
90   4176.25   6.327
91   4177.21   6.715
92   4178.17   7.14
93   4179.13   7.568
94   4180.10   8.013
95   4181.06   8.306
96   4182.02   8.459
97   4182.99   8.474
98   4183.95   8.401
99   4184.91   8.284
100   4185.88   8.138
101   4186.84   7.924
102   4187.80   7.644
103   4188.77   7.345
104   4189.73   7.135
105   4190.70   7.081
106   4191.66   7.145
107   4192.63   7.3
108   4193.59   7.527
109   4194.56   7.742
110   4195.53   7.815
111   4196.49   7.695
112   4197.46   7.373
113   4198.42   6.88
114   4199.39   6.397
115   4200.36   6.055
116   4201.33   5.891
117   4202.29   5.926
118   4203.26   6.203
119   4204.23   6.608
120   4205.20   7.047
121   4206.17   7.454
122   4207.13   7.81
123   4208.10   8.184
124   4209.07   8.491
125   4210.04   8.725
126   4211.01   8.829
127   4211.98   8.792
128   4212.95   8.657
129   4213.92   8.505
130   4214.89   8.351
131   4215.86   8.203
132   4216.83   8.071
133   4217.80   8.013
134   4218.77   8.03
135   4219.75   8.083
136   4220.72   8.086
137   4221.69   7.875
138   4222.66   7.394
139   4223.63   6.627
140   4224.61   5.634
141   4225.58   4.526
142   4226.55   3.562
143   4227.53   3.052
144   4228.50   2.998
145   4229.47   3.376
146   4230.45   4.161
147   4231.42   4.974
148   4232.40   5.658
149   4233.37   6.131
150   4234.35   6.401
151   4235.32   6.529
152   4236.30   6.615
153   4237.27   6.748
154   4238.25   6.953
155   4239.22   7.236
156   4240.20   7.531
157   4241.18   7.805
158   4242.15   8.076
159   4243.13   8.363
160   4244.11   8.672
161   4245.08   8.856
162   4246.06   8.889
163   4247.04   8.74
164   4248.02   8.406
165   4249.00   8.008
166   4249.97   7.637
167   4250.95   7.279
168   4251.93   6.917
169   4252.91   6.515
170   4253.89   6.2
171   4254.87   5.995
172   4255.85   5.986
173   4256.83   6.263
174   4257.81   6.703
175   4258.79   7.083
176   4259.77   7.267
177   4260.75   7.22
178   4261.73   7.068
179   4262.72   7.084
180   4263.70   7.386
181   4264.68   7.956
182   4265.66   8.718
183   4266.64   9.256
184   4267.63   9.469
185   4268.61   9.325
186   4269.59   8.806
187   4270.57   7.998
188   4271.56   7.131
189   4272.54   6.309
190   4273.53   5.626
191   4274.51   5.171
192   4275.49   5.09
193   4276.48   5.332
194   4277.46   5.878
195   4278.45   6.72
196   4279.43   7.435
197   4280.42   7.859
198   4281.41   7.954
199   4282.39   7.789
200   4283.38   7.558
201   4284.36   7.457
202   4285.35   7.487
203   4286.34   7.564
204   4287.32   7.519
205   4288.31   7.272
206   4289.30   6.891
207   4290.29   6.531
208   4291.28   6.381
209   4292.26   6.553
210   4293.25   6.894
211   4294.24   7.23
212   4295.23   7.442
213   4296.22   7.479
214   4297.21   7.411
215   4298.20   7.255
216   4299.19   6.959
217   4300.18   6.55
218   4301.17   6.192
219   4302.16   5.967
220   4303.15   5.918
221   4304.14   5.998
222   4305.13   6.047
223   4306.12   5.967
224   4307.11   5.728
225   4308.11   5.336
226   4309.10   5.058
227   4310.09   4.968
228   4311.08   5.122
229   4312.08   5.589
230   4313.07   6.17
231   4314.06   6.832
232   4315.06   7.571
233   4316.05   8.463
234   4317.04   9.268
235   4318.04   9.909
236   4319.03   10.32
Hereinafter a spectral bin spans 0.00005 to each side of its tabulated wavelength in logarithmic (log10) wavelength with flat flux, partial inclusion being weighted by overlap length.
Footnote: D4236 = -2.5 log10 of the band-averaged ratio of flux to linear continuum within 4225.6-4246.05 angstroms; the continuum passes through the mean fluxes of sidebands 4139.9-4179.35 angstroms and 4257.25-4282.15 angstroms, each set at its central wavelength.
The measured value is 0.17 mag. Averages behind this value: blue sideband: 7.33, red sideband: 7.28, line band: 6.21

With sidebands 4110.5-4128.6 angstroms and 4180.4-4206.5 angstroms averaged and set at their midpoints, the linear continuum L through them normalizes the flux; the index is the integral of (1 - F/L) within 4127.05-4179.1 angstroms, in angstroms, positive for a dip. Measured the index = 1.0 angstroms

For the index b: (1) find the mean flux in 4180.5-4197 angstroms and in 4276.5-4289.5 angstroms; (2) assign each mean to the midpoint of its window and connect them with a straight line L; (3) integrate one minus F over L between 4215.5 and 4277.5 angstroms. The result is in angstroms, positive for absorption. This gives 4.5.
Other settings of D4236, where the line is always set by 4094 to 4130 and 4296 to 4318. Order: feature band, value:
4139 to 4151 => 0.13 mag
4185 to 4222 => -0.08 mag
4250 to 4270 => -0.10 mag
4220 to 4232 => 0.31 mag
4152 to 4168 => -0.11 mag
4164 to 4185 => -0.07 mag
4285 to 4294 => -0.06 mag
